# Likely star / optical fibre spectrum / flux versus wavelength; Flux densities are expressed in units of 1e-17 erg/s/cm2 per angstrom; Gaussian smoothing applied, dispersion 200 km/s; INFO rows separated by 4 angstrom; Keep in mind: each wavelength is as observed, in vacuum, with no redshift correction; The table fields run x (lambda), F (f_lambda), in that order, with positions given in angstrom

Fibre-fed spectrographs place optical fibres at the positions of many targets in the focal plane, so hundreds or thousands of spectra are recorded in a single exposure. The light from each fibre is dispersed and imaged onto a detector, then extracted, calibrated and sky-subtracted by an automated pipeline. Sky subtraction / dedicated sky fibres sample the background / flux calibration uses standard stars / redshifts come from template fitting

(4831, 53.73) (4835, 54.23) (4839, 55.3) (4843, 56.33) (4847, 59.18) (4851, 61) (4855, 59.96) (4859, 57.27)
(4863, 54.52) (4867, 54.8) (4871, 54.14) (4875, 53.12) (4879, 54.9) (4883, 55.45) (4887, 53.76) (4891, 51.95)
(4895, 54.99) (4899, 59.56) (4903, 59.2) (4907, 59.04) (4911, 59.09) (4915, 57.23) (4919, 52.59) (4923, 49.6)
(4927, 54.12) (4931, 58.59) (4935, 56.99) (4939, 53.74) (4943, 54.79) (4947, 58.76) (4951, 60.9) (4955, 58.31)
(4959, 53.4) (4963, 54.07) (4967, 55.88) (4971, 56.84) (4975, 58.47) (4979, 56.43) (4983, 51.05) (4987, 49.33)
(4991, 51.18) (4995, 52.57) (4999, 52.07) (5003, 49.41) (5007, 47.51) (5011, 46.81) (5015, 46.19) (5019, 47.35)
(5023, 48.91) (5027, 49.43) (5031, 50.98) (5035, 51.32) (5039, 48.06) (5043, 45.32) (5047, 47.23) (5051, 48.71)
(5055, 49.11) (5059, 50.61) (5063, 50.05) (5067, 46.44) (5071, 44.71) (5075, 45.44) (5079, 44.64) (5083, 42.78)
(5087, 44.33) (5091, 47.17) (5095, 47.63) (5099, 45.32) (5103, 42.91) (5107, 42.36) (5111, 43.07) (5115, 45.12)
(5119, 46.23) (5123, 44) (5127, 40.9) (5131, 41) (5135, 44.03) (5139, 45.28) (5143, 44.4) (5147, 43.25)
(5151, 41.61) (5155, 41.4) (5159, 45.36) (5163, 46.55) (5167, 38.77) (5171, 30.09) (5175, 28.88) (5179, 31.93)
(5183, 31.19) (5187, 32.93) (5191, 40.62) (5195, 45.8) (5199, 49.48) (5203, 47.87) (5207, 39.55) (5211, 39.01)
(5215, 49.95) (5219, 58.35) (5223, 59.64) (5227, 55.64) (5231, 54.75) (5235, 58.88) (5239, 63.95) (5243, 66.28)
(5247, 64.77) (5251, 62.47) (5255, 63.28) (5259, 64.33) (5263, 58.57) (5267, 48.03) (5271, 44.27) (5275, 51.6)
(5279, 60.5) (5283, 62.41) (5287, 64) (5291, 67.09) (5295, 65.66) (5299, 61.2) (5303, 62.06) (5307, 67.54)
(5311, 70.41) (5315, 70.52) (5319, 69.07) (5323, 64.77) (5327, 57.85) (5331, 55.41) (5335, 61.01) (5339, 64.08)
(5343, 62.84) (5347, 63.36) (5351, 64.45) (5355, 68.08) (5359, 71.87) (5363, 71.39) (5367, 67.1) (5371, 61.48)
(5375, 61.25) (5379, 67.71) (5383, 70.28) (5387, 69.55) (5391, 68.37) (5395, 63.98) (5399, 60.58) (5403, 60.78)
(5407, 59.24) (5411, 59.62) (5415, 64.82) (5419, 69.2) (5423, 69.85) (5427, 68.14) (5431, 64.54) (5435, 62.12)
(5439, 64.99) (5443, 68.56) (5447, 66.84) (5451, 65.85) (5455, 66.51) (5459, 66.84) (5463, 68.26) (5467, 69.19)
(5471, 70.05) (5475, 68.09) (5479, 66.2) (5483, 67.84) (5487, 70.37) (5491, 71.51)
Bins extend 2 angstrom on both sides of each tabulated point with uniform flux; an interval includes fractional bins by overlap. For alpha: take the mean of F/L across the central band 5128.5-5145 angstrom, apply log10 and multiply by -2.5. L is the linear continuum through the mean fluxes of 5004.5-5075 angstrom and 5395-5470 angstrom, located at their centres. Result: 0.199 mag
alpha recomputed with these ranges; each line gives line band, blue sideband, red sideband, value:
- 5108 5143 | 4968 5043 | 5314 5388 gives 0.26 mag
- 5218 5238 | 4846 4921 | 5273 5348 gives 0.08 mag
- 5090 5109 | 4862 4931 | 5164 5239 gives 0.08 mag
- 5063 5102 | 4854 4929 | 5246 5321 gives 0.27 mag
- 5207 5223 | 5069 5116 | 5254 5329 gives 0.12 mag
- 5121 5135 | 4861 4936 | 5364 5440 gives 0.38 mag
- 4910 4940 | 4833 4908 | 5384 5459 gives 0.04 mag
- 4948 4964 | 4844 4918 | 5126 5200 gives -0.10 mag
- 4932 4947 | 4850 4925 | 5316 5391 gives 0.02 mag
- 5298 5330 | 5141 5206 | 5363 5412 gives -0.16 mag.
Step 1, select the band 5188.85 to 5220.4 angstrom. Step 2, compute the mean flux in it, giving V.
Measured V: 46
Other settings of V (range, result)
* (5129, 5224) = 42.2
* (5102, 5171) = 42.9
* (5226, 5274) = 58.7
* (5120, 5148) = 43.4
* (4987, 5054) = 49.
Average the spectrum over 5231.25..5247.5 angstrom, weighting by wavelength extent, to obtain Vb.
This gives 62.4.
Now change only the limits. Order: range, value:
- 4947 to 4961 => 57.7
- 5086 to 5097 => 46.6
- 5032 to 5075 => 48.1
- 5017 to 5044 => 48.9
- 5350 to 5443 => 65.7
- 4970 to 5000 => 53.4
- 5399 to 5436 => 64.1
